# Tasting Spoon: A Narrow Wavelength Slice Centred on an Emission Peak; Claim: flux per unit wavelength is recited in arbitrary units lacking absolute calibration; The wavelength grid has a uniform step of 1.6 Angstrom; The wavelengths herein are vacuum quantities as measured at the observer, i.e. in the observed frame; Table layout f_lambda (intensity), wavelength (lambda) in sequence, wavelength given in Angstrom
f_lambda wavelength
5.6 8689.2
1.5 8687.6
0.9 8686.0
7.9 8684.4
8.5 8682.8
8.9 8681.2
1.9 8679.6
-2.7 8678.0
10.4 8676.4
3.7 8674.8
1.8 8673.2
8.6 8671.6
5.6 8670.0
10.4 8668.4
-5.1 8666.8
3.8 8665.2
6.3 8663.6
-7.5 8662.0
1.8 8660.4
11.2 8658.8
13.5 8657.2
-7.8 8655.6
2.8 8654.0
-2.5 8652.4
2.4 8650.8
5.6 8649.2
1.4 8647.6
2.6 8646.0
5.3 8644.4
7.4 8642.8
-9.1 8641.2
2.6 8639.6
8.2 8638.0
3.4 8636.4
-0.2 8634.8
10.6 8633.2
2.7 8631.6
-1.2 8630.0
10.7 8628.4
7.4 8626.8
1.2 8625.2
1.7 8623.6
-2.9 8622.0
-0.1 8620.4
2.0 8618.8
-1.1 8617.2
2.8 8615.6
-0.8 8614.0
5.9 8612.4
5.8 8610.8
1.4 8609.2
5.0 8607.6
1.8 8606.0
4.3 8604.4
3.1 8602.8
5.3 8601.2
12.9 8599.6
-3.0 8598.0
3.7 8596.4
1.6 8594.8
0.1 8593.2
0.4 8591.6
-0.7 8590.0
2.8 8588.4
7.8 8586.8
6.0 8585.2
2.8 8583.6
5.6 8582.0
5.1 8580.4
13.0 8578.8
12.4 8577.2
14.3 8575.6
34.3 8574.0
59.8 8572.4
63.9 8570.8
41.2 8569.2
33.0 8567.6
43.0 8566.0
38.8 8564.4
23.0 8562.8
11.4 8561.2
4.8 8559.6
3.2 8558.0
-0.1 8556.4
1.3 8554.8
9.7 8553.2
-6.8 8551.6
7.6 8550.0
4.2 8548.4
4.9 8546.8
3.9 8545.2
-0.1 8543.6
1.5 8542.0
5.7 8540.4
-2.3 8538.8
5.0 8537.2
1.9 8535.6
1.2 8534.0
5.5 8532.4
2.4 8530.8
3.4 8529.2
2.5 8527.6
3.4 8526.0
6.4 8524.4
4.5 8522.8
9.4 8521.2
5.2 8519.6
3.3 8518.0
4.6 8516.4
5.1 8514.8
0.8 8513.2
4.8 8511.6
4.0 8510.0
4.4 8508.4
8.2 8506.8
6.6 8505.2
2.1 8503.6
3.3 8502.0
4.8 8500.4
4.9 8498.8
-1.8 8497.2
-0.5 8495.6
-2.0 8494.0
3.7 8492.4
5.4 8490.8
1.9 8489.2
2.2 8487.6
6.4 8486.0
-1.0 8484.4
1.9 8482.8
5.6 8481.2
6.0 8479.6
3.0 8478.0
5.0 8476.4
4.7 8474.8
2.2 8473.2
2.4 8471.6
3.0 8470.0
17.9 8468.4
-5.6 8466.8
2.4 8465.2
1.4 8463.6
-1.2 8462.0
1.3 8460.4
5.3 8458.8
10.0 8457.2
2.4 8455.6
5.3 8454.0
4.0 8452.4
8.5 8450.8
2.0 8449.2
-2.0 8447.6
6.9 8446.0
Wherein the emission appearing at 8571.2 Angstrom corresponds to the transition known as [O II]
